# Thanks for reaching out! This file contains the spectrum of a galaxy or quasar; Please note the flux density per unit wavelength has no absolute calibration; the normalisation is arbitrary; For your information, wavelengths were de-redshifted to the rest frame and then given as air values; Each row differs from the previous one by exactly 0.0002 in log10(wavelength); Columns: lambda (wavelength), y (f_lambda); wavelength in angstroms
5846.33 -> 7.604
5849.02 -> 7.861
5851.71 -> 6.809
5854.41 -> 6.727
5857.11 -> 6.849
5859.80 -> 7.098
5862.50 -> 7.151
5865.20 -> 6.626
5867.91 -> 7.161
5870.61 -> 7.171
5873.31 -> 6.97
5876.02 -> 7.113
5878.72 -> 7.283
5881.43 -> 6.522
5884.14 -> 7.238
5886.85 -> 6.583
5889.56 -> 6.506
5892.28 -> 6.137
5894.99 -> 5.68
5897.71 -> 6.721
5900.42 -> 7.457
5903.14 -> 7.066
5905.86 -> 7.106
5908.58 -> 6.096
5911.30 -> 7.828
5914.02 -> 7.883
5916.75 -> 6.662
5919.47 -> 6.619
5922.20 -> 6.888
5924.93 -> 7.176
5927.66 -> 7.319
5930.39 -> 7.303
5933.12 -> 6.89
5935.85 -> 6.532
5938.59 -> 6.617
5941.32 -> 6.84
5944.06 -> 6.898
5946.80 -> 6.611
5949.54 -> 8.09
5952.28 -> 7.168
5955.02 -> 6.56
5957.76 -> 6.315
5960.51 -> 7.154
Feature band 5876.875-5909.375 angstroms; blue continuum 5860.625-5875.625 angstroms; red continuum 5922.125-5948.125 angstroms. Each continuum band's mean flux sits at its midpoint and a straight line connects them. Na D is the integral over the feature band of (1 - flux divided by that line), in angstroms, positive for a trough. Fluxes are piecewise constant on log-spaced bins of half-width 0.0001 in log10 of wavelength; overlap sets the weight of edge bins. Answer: 1.2 angstroms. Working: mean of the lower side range 7.02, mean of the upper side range 6.91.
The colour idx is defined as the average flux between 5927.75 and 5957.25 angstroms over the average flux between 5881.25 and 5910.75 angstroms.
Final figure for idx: 1.04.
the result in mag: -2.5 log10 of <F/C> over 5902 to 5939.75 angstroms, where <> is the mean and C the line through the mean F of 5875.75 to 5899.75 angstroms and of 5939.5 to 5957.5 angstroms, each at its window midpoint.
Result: -0.03 mag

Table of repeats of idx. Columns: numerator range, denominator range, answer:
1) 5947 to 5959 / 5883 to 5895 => 1.08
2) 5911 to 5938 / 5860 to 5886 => 1.01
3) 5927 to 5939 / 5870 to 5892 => 1.01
